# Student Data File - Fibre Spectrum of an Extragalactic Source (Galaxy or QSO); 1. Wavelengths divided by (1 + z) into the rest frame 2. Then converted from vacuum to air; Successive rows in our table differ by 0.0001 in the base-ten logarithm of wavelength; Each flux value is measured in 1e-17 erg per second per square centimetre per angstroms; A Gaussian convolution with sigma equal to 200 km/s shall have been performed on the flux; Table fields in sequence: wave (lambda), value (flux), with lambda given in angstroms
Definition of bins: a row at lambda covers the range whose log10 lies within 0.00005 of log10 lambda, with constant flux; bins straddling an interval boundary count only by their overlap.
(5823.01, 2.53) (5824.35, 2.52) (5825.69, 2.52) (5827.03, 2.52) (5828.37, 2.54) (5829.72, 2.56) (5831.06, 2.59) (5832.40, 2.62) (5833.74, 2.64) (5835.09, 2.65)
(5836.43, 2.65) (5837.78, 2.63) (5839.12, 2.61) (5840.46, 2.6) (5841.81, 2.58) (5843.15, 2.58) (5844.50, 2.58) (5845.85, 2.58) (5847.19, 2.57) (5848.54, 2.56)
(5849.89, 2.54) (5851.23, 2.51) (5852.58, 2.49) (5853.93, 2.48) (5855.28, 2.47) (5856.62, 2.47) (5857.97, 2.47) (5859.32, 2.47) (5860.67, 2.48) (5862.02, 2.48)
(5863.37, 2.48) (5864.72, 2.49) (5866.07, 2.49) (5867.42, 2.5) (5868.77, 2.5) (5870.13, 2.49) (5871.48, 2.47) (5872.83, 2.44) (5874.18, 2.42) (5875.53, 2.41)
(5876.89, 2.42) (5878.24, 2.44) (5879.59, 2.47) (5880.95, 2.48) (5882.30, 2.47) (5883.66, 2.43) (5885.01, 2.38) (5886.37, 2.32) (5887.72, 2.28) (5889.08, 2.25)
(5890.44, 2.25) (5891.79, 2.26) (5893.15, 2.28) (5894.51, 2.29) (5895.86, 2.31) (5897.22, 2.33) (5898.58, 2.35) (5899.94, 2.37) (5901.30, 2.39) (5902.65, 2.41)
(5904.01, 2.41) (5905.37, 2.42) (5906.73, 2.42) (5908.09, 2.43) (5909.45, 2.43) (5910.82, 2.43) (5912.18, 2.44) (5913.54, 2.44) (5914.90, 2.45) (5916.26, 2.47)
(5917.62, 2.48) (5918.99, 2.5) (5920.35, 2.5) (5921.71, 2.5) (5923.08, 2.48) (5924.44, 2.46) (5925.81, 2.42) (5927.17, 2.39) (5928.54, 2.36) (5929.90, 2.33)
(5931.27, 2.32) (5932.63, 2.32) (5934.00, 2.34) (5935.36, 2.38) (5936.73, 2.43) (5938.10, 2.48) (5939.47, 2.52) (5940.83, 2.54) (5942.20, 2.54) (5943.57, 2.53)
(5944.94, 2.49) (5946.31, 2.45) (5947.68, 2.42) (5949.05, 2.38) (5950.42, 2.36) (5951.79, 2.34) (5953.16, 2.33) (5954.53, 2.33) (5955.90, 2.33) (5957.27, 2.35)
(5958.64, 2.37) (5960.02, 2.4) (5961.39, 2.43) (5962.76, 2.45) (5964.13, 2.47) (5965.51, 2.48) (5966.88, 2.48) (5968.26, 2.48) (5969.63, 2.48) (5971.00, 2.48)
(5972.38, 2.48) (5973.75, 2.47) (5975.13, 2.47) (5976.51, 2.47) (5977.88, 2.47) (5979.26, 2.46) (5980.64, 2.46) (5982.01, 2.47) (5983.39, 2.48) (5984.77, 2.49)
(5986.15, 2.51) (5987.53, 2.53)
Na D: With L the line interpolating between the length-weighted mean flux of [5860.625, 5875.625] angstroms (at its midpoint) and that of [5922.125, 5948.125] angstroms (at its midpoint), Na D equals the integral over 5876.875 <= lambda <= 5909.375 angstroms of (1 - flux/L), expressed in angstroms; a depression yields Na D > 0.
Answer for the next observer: 1.2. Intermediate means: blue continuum 2.47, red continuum 2.43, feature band 2.37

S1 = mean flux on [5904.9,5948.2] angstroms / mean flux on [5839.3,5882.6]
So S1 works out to 0.98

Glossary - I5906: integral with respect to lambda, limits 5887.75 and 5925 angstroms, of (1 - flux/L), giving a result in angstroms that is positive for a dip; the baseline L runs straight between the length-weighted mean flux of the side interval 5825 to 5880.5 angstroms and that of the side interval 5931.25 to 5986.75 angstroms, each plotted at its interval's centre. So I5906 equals 1.26 angstroms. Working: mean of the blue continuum 2.52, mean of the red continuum 2.44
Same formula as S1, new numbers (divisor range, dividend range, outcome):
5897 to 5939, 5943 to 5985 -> 1.01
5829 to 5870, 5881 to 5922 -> 0.94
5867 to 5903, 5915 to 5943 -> 1.02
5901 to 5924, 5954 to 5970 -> 0.99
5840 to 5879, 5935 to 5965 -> 0.97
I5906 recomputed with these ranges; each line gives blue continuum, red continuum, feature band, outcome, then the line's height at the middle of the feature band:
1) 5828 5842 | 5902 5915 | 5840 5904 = 1.9 angstroms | 2.52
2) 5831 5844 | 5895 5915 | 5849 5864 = 0.4 angstroms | 2.56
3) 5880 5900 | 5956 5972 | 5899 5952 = -1.0 angstroms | 2.39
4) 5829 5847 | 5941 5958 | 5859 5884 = 0.8 angstroms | 2.55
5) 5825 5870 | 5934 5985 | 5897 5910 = 0.5 angstroms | 2.49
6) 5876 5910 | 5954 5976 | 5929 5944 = -0.1 angstroms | 2.41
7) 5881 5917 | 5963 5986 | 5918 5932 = -0.1 angstroms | 2.41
